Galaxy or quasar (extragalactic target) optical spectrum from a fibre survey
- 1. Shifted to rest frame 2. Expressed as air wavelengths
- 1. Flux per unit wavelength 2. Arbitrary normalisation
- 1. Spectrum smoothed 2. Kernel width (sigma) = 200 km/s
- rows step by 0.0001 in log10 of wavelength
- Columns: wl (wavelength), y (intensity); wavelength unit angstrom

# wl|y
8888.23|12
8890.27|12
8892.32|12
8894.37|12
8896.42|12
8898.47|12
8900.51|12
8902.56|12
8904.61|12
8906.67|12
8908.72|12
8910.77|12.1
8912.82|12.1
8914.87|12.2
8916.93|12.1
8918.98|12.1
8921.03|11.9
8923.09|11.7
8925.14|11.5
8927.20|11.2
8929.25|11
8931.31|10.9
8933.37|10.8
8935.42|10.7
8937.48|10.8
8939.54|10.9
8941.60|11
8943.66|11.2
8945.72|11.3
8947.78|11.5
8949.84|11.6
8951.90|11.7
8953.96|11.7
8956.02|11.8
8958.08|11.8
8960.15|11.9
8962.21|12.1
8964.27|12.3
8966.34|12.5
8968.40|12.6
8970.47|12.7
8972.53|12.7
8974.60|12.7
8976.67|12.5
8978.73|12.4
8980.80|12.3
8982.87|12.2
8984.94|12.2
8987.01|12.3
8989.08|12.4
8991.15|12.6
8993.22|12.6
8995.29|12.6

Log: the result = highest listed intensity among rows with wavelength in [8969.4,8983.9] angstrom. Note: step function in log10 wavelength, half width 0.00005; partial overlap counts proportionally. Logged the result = 12.7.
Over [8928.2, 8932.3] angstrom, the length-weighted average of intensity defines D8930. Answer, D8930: 11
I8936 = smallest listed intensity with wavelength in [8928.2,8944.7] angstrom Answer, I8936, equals 10.7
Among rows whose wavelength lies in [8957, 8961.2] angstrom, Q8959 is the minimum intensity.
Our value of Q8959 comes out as 11.8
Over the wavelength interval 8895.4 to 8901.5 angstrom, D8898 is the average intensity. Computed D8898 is 12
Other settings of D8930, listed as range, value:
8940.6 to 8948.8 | 11.2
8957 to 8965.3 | 12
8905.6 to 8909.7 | 12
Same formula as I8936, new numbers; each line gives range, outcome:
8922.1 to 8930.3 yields 11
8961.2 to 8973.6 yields 12.1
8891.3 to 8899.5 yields 12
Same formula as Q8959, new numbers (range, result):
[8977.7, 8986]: 12.2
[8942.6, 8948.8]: 11.2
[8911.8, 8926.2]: 11.5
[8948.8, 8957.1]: 11.6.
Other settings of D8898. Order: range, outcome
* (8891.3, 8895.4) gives 12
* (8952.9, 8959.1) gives 11.8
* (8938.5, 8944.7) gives 11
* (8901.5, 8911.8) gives 12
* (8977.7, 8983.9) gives 12.3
